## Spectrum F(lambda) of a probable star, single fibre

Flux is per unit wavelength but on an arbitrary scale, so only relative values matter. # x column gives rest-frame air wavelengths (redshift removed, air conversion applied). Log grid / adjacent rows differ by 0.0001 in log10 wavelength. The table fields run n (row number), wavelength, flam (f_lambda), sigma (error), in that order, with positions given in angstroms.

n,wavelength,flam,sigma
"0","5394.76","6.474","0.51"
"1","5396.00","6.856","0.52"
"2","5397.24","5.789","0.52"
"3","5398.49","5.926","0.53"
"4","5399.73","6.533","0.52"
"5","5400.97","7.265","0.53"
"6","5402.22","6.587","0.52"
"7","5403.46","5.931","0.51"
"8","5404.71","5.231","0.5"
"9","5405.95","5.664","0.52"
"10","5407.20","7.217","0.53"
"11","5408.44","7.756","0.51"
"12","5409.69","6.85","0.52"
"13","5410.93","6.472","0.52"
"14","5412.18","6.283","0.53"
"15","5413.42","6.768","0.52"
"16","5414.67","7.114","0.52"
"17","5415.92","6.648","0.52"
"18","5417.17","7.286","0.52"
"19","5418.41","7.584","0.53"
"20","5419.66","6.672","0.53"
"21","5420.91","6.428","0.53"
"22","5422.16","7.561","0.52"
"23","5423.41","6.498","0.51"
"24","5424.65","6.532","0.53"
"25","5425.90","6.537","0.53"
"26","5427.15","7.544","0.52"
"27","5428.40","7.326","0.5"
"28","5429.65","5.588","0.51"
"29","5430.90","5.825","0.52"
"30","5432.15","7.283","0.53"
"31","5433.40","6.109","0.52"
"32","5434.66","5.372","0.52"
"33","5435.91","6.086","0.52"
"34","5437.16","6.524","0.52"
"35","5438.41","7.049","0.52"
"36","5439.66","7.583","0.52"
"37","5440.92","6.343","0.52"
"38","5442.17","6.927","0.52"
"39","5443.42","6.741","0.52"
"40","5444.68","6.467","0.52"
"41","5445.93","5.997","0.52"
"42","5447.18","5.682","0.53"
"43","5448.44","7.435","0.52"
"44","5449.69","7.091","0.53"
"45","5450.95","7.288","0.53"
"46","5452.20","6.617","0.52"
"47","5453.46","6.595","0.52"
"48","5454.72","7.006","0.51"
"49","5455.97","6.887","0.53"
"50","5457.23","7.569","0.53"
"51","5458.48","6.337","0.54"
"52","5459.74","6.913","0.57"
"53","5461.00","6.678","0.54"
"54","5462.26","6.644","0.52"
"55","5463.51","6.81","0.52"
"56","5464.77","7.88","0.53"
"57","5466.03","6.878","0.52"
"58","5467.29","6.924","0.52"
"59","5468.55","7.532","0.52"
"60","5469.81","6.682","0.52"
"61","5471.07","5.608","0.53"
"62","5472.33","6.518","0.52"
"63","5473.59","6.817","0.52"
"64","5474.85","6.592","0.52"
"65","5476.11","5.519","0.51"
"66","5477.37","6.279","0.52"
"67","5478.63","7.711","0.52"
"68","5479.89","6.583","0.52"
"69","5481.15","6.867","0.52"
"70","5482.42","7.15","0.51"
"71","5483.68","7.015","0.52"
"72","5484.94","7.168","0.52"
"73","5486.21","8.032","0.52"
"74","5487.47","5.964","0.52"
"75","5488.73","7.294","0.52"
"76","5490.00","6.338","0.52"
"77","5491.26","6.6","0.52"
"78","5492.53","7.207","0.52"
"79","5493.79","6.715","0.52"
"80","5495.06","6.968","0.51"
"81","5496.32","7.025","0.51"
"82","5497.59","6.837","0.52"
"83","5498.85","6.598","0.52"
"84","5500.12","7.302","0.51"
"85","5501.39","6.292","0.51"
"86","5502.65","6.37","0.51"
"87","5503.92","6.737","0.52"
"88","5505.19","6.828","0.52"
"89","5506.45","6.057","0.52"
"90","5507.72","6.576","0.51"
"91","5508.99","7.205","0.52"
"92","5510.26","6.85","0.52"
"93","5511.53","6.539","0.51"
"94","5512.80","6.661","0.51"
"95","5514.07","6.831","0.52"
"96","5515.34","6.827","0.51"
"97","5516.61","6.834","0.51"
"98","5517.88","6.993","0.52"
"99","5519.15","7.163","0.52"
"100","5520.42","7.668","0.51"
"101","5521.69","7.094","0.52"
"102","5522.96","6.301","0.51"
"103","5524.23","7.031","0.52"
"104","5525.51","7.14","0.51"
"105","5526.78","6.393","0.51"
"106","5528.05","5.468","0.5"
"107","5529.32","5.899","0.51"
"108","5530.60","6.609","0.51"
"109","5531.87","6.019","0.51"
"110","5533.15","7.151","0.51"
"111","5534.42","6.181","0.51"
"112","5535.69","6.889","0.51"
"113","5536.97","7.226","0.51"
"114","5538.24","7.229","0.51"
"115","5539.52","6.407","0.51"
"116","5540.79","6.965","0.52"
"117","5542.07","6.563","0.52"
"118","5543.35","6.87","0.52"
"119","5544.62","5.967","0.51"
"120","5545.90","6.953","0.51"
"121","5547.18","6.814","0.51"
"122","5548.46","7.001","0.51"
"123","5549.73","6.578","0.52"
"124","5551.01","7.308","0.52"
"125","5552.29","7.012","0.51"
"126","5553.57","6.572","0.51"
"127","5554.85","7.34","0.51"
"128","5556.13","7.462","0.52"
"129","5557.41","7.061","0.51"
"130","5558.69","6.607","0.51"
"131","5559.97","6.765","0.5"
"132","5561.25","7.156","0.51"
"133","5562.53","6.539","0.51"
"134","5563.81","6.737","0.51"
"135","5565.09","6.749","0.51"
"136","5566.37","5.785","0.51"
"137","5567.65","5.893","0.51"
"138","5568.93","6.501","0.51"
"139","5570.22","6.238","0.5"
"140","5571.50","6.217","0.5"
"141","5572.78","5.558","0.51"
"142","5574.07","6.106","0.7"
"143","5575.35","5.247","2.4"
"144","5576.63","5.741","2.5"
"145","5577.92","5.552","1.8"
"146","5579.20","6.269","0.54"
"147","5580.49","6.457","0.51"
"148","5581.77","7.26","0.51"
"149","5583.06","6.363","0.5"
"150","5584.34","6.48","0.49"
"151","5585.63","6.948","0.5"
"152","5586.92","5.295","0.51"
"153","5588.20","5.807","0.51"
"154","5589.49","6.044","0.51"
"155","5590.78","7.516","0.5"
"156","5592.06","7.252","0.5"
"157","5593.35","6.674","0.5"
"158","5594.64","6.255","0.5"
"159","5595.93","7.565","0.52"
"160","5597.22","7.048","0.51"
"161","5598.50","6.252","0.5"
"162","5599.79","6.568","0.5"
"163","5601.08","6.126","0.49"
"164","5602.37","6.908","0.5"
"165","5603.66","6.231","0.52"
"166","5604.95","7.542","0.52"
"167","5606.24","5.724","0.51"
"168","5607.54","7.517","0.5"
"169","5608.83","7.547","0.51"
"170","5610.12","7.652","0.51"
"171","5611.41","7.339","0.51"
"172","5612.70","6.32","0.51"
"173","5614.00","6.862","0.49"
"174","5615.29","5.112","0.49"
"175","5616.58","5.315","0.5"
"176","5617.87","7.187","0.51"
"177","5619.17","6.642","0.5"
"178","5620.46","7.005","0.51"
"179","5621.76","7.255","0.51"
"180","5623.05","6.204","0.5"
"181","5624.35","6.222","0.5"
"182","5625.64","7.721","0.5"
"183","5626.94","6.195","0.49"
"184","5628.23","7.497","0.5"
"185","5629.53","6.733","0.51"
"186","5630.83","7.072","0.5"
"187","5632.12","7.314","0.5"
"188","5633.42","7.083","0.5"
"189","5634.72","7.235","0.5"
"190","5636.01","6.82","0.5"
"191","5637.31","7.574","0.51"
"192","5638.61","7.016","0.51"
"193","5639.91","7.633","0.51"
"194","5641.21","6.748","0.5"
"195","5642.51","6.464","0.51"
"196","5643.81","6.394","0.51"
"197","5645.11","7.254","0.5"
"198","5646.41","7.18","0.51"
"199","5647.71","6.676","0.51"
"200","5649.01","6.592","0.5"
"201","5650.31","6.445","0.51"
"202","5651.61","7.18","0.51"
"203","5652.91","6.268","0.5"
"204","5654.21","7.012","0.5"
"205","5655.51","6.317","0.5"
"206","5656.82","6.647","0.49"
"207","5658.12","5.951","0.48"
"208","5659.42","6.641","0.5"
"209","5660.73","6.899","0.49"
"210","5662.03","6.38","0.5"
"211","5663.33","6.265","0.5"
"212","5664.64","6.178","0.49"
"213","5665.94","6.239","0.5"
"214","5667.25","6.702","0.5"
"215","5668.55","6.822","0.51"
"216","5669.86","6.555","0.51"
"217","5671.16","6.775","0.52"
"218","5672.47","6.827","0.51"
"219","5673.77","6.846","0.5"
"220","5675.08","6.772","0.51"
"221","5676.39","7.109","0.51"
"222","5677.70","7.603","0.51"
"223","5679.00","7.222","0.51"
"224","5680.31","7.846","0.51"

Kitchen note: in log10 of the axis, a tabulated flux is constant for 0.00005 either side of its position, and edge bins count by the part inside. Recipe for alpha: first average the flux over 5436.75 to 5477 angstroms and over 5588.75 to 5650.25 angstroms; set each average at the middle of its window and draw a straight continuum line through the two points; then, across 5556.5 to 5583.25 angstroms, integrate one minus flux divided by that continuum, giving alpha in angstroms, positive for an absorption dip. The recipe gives 1.84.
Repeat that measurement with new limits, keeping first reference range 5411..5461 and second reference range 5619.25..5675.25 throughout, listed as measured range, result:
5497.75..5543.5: 0.2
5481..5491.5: -0.3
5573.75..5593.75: 1.3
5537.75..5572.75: 0.3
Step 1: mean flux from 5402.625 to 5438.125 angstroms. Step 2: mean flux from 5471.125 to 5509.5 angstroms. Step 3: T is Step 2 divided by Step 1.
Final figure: 1.02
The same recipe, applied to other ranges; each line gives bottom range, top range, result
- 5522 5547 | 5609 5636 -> 1.03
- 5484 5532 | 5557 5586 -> 0.94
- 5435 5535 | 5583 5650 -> 1.00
